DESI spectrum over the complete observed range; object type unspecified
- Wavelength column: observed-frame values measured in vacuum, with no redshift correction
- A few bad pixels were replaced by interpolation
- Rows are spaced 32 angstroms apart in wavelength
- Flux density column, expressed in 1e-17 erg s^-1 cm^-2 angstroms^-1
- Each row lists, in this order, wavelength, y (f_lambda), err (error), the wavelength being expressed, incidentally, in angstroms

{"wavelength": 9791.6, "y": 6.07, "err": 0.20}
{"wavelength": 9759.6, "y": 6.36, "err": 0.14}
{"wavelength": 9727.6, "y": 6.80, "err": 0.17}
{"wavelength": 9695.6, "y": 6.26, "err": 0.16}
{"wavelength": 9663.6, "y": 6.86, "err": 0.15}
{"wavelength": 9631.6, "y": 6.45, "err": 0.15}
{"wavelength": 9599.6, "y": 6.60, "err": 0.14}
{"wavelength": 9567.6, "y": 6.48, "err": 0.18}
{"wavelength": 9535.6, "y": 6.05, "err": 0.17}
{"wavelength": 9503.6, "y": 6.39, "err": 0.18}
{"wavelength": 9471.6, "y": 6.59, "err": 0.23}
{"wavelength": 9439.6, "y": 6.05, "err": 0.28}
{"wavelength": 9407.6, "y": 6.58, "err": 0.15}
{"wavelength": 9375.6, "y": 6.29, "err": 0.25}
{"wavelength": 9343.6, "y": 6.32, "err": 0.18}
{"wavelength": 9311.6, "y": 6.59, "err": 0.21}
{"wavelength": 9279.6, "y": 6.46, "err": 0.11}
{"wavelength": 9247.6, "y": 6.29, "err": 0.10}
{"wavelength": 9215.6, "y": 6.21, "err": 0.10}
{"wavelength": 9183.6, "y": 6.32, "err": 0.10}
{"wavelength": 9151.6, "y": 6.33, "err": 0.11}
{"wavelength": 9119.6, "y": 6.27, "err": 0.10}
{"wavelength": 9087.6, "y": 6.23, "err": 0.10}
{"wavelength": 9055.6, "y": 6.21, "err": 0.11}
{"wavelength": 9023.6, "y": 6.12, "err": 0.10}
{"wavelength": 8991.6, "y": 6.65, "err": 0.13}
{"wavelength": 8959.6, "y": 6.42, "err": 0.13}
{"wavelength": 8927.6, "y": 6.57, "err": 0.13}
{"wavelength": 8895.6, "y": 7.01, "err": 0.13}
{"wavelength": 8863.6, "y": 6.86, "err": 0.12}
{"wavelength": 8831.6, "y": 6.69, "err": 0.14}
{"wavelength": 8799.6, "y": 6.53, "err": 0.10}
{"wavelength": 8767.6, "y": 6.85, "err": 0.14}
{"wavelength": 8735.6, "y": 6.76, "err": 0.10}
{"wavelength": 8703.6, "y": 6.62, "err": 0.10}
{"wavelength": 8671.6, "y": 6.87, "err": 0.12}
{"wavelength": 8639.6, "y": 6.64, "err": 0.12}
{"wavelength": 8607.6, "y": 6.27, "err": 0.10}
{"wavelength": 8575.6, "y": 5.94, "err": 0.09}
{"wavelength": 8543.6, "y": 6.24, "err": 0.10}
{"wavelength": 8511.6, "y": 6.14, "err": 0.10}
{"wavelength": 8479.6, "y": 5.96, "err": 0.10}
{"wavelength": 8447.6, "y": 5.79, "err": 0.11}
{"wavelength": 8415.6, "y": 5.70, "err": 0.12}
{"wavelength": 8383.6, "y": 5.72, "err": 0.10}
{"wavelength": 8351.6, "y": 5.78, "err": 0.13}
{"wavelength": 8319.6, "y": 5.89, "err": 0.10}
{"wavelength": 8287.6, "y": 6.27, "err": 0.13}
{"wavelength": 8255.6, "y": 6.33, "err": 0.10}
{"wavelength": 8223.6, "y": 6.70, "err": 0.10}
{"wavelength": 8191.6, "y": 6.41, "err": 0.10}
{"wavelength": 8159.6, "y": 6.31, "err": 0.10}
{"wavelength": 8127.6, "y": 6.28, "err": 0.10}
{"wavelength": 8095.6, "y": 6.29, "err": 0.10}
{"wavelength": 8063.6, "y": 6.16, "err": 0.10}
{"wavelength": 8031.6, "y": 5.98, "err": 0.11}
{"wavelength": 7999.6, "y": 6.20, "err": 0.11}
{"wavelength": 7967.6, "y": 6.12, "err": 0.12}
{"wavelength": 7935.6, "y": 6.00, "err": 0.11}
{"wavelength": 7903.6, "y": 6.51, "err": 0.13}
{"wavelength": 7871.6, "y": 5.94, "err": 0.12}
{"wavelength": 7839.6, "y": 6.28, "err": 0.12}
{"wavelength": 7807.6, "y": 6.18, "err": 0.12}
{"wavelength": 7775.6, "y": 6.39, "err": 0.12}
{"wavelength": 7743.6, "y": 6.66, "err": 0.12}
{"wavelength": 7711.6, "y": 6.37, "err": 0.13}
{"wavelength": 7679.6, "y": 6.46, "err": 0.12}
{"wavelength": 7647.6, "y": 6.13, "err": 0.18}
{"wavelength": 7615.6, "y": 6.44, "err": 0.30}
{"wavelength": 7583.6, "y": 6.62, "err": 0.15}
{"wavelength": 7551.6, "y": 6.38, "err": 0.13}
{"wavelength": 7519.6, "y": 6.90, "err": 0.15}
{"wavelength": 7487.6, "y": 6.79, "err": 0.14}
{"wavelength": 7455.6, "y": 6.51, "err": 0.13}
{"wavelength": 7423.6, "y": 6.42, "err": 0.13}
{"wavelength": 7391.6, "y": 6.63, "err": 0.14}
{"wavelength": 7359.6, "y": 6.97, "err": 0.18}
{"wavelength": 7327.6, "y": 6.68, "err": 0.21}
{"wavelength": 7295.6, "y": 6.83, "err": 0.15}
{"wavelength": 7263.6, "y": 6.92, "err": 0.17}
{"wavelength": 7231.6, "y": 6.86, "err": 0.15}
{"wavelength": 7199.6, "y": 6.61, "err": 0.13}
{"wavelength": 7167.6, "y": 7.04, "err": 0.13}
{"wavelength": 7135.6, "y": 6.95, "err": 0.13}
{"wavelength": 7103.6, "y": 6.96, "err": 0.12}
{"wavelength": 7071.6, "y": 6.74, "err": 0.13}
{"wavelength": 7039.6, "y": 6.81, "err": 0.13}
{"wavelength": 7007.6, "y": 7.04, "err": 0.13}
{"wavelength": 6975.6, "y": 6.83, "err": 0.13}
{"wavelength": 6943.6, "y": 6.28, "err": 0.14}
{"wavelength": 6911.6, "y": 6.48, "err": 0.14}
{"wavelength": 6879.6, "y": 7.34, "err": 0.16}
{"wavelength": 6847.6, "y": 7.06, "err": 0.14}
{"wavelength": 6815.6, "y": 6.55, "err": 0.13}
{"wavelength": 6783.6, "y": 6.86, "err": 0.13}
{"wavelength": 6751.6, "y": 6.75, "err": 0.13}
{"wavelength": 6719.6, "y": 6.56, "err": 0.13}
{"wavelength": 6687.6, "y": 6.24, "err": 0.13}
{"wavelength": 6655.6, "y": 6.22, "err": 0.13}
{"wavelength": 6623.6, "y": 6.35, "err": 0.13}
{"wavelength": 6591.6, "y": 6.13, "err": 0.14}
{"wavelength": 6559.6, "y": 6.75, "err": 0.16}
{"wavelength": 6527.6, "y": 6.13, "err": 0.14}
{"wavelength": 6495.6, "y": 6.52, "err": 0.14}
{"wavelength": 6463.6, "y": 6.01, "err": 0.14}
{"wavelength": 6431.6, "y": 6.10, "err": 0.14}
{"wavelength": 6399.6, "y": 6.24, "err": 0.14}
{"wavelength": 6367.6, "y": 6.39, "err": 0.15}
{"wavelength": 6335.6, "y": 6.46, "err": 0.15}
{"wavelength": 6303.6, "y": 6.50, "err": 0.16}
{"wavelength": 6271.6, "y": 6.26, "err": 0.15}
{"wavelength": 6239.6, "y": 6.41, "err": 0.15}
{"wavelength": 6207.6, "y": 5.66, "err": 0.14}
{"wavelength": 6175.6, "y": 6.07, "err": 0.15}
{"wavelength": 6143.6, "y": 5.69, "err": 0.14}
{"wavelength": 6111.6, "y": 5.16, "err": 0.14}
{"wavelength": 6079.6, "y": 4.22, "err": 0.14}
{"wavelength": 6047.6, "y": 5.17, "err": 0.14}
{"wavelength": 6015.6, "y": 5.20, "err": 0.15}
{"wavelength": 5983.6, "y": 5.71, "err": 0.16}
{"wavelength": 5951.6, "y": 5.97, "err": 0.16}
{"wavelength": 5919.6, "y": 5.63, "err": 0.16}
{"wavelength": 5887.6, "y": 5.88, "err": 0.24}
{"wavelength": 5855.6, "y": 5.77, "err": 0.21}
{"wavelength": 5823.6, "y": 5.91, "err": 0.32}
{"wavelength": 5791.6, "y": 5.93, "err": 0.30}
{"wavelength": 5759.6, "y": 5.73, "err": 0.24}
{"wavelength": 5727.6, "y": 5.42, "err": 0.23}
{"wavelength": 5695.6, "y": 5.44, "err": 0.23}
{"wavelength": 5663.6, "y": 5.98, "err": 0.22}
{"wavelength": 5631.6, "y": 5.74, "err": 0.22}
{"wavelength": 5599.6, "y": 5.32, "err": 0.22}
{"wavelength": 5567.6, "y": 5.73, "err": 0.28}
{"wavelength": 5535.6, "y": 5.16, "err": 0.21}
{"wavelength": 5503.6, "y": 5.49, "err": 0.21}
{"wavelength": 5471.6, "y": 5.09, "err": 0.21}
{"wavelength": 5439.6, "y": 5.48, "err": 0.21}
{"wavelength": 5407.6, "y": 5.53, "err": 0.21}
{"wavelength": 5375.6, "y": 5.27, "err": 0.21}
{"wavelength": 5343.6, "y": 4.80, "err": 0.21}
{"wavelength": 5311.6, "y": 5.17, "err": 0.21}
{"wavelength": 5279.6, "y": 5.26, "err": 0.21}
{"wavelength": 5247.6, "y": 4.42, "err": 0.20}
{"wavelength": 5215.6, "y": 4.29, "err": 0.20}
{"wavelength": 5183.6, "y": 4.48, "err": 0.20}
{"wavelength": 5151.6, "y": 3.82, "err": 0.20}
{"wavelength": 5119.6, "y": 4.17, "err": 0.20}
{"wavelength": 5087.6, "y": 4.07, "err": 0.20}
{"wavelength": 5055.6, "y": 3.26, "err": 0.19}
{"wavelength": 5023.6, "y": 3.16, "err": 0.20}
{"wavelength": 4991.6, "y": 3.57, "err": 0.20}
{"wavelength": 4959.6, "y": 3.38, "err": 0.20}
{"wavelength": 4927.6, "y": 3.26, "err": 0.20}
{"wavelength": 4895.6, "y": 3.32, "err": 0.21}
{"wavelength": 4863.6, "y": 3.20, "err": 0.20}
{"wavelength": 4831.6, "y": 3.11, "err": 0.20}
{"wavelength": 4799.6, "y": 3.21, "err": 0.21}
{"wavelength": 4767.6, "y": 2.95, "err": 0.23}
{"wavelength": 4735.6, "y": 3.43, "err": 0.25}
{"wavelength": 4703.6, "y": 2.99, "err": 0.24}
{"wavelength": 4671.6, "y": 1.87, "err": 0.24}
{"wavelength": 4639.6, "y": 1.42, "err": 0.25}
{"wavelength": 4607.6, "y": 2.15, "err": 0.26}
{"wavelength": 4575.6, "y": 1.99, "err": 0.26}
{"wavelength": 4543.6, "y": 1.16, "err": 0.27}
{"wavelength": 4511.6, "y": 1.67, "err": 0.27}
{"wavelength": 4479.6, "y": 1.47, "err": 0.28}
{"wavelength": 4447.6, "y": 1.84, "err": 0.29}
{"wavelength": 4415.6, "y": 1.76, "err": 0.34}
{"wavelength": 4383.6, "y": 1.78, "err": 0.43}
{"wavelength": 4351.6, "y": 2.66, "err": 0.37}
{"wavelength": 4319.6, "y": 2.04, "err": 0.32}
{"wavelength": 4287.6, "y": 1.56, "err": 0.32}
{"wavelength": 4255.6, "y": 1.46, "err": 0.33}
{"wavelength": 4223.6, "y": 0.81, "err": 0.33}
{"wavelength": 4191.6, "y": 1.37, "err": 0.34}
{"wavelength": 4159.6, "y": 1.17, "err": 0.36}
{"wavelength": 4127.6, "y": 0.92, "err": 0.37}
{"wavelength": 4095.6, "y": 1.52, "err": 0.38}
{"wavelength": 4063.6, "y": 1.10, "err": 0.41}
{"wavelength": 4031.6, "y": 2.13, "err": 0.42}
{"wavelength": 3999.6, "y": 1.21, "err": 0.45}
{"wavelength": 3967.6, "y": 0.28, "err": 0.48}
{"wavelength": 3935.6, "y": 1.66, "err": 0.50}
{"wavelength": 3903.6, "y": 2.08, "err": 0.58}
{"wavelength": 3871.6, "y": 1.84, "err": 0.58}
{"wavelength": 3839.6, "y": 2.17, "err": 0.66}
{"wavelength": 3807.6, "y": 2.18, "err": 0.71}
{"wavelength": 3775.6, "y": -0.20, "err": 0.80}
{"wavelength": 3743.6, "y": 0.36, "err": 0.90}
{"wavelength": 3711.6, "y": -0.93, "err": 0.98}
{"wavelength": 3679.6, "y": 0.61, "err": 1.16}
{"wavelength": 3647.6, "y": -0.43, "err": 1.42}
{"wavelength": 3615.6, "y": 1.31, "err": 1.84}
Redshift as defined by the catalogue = 0.18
